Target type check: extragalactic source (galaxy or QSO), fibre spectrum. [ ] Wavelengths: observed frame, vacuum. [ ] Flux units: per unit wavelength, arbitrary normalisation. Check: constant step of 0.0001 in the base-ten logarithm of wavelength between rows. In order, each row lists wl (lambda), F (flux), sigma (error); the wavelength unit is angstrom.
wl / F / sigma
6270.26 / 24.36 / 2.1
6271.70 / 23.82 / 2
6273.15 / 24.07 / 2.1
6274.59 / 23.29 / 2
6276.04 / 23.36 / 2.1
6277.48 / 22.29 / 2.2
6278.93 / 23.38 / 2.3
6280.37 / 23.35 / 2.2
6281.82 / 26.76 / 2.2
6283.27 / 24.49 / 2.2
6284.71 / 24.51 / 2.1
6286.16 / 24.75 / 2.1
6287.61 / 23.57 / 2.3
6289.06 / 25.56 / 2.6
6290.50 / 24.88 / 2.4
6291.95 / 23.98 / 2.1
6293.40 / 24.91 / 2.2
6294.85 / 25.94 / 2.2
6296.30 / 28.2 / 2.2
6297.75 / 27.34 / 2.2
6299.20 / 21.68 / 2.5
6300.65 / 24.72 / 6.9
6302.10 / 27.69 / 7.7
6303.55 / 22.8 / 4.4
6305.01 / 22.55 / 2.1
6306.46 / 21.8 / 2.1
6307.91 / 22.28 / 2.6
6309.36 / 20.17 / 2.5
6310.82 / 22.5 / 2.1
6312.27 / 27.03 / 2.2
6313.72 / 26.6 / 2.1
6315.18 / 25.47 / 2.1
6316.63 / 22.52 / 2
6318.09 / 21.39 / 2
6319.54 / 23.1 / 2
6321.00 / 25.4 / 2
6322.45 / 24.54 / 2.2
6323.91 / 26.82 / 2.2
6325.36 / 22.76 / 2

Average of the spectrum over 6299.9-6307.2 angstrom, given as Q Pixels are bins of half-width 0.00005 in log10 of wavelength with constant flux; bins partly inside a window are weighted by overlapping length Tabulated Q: 23.9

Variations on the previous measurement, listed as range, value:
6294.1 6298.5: 27.1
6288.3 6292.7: 24.8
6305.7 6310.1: 21.4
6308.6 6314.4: 24.1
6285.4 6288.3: 24.1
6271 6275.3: 23.7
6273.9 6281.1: 23.1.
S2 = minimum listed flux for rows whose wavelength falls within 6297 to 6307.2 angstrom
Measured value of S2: 21.68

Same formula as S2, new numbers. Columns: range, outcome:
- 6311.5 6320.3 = 21.39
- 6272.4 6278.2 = 22.29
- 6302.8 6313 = 20.17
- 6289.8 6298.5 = 23.98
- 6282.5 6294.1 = 23.57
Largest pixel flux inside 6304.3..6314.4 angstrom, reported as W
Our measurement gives 27.03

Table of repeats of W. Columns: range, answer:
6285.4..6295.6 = 25.94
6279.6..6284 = 26.76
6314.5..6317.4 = 25.47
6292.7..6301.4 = 28.2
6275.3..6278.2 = 23.36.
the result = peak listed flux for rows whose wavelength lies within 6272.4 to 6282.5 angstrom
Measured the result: 26.76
